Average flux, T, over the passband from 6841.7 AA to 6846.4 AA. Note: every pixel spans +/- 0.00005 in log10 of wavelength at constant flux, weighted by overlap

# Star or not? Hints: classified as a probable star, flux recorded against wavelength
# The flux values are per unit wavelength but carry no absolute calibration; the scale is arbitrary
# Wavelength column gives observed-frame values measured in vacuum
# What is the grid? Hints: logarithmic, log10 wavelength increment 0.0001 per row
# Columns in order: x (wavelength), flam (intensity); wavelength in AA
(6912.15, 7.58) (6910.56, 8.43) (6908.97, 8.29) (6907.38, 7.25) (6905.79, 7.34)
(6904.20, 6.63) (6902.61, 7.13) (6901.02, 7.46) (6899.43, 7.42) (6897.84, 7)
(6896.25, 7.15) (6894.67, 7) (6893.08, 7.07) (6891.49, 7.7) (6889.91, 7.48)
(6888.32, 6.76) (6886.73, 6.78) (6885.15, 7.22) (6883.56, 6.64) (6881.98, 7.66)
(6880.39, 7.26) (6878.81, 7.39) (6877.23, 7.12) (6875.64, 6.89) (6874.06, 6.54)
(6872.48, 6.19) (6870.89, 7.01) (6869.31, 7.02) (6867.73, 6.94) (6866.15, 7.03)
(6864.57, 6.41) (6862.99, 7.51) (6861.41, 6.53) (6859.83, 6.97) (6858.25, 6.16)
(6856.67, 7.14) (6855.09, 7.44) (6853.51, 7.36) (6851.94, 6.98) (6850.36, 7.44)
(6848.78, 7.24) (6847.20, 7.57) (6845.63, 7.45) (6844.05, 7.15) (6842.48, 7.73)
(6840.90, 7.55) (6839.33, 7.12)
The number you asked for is 7.45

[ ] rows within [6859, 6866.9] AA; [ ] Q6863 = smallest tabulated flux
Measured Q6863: 6.41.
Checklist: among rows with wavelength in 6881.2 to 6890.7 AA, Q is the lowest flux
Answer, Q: 6.64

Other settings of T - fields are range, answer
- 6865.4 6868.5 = 6.99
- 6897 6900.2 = 7.2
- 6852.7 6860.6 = 7.02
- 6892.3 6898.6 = 7.06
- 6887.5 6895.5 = 7.2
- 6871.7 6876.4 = 6.55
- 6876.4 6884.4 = 7.21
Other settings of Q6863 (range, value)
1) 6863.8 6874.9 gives 6.19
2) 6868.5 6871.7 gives 7.01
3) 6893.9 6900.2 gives 7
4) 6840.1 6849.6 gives 7.15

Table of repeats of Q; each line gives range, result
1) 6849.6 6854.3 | 6.98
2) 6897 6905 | 6.63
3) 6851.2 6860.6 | 6.16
